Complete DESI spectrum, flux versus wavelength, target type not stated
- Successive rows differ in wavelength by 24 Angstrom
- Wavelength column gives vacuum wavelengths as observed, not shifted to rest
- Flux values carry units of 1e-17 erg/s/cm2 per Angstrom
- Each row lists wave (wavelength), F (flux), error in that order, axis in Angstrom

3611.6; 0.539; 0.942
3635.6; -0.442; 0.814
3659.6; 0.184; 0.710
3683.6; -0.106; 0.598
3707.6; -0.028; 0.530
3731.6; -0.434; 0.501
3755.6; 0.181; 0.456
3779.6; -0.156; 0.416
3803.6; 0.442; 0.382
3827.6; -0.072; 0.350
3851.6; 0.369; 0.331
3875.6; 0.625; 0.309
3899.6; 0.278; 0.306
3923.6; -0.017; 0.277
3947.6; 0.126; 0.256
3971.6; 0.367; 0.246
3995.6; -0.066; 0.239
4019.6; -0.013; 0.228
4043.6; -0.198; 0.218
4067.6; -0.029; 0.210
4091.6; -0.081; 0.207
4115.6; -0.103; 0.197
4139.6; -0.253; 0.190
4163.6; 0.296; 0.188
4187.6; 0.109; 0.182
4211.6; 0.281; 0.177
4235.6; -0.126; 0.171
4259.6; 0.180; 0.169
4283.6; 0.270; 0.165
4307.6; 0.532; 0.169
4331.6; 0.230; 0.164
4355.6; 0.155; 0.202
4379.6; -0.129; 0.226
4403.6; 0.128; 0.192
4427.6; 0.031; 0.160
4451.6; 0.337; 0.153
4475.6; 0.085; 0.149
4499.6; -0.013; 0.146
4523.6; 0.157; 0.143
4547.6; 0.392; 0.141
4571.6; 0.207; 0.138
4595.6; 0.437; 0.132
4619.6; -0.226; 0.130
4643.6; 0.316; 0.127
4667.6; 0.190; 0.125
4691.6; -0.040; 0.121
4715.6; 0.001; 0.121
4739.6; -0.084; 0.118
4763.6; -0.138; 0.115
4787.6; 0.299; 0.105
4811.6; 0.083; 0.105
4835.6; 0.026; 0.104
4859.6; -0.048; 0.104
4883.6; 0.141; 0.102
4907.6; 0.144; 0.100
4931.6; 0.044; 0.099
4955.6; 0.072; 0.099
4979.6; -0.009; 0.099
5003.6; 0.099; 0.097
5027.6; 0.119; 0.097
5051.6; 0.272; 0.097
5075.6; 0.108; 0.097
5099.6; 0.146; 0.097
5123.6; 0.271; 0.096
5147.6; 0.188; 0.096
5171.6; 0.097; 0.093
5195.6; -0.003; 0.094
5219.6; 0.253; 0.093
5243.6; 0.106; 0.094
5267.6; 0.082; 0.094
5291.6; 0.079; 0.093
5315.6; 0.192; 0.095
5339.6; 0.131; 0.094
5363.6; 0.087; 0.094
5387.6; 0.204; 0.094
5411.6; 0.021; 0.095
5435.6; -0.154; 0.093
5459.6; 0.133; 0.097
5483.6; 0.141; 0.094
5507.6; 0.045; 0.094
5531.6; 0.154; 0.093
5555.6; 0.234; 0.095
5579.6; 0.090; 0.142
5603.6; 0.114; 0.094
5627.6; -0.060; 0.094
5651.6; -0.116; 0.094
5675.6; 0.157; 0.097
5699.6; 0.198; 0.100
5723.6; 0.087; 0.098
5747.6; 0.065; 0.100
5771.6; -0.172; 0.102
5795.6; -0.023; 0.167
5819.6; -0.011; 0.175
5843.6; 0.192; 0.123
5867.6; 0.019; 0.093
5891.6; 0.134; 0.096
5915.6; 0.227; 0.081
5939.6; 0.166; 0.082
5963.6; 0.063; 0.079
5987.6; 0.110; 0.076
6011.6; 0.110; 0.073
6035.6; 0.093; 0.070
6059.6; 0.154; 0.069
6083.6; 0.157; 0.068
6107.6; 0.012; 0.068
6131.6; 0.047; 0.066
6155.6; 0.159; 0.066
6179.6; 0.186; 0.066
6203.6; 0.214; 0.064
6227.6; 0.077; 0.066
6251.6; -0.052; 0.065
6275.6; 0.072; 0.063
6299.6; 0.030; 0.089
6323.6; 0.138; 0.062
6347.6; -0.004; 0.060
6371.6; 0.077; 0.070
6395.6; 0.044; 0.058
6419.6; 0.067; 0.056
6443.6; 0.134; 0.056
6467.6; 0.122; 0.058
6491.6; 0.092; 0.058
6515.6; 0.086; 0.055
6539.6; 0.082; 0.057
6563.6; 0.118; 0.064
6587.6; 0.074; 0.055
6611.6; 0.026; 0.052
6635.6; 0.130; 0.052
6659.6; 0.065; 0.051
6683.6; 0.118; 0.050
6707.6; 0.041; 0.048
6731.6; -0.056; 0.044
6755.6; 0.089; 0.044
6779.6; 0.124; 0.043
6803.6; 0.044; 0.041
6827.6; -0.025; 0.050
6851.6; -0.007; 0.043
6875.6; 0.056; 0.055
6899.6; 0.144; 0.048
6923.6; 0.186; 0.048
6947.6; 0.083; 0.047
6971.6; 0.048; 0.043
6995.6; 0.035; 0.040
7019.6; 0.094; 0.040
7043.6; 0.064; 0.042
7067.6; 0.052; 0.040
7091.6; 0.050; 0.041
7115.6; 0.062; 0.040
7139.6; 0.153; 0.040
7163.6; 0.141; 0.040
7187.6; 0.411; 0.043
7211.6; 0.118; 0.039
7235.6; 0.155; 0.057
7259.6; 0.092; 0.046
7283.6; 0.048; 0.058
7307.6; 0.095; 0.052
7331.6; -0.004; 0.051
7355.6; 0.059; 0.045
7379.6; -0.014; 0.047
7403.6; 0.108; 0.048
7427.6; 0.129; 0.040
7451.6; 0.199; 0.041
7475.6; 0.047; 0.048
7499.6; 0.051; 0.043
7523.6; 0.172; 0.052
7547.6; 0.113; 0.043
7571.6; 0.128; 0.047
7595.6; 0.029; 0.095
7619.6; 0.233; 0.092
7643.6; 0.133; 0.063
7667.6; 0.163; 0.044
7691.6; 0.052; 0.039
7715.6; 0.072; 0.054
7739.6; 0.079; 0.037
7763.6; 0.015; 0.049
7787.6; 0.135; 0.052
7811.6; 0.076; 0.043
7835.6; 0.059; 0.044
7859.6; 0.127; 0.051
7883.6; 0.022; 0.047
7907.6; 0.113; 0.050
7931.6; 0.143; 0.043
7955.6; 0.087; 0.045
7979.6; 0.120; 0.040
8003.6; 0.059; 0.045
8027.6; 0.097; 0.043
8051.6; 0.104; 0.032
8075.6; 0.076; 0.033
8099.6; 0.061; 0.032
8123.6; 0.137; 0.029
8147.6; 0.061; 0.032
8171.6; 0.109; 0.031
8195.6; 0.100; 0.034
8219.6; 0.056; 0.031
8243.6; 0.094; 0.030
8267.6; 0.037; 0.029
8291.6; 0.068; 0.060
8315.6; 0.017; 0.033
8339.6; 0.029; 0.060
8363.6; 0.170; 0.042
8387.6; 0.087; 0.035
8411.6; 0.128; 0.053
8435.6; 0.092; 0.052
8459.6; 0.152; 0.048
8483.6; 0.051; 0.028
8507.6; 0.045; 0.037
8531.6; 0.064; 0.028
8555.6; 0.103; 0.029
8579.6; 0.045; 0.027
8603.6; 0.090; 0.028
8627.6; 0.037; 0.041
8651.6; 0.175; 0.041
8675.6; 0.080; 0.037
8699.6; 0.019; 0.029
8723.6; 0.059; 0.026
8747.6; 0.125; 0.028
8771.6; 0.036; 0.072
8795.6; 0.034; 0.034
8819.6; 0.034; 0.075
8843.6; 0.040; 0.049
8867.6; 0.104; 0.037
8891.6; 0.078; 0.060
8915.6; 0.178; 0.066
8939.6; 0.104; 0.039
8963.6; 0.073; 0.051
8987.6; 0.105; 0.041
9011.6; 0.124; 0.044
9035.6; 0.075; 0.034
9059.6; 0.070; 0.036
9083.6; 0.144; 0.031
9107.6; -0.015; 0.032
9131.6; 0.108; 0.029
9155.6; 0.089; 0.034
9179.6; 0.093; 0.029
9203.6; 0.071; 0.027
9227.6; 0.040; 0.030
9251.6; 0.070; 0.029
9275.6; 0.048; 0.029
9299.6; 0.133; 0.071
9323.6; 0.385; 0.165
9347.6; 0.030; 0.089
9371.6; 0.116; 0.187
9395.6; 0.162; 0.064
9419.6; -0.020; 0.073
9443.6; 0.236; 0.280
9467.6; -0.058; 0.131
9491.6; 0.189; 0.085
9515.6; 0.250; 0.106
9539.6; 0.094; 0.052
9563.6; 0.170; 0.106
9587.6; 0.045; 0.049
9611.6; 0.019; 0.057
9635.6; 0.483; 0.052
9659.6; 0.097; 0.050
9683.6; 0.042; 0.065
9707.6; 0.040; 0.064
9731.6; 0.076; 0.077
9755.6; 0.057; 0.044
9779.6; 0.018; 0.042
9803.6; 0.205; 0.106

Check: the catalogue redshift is 0.925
